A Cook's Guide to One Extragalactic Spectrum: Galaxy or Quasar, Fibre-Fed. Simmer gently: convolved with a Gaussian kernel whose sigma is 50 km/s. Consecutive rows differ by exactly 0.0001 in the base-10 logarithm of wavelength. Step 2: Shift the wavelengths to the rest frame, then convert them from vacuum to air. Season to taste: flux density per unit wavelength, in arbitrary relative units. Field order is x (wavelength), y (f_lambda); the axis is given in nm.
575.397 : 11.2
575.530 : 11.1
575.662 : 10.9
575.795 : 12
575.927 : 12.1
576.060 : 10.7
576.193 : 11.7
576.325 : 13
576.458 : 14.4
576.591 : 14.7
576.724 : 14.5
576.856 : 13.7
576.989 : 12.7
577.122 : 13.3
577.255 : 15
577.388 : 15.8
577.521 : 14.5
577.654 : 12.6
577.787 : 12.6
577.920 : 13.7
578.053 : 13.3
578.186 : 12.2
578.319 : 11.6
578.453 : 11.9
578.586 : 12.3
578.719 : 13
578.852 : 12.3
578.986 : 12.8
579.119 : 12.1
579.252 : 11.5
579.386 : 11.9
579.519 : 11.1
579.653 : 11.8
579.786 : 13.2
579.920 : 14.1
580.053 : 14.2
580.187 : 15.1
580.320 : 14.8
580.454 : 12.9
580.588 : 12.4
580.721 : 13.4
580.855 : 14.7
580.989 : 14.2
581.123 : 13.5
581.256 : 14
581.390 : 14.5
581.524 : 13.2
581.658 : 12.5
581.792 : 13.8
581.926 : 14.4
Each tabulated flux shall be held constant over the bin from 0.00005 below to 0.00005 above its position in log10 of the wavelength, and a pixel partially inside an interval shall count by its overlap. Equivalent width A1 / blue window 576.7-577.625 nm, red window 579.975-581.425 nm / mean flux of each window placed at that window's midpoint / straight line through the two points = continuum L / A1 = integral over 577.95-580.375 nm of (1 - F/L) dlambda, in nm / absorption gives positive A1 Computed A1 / 0.23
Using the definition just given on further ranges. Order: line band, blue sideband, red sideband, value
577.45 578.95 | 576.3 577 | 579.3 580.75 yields 0.09 nm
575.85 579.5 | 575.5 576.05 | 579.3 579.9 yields -0.35 nm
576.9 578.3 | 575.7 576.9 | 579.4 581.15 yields -0.04 nm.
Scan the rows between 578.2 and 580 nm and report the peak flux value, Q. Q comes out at 14.1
